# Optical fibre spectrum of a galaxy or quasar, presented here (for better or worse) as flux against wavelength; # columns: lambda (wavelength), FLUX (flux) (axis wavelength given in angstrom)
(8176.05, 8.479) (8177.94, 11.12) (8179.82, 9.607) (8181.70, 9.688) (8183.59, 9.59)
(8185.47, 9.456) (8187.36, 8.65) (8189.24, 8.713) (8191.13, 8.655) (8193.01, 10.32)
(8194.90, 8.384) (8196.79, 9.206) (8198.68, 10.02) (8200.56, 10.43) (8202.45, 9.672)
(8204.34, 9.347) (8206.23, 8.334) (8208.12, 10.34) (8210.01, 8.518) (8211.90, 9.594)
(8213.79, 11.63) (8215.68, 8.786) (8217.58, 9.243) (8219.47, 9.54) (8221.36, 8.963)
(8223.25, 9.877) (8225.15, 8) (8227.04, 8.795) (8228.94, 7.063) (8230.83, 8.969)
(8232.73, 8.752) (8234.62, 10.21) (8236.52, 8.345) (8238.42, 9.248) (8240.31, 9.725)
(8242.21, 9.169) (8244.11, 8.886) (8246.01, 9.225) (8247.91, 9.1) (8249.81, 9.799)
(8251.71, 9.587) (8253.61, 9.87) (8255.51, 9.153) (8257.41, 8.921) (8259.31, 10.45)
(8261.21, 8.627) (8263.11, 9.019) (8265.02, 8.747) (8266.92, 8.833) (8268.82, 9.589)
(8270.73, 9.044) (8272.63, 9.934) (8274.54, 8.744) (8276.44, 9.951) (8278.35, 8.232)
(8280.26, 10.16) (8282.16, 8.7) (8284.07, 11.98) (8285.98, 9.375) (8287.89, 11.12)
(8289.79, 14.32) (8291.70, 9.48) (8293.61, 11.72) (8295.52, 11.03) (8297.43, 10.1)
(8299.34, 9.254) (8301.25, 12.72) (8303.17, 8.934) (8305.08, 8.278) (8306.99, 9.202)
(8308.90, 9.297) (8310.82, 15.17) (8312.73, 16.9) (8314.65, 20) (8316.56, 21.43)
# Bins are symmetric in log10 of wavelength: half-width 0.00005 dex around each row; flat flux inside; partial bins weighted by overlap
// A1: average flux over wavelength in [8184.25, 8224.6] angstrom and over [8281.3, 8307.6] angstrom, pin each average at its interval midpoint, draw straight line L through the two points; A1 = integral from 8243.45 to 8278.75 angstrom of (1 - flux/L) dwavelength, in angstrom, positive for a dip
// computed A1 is 2.8 angstrom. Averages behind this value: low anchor 9.4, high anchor 10.5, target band 9.27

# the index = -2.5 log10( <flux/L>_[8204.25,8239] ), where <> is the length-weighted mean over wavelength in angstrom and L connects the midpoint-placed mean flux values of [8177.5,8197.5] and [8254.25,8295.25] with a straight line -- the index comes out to 0.05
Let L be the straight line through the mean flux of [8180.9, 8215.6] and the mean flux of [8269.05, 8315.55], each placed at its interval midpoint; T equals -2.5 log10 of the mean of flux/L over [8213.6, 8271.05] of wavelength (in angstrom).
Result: 0.11 mag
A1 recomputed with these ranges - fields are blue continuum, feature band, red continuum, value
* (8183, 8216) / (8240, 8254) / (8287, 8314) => 1.3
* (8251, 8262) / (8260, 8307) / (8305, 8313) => 3.1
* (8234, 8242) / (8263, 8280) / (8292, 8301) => 1.5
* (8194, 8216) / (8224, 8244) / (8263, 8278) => 1.2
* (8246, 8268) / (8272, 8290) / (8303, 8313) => 0.1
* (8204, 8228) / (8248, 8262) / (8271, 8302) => 0.6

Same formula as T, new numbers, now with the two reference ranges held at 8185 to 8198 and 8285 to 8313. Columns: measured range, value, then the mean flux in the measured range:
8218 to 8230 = 0.106 mag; 8.74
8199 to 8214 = -0.038 mag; 9.66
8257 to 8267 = 0.133 mag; 9.13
